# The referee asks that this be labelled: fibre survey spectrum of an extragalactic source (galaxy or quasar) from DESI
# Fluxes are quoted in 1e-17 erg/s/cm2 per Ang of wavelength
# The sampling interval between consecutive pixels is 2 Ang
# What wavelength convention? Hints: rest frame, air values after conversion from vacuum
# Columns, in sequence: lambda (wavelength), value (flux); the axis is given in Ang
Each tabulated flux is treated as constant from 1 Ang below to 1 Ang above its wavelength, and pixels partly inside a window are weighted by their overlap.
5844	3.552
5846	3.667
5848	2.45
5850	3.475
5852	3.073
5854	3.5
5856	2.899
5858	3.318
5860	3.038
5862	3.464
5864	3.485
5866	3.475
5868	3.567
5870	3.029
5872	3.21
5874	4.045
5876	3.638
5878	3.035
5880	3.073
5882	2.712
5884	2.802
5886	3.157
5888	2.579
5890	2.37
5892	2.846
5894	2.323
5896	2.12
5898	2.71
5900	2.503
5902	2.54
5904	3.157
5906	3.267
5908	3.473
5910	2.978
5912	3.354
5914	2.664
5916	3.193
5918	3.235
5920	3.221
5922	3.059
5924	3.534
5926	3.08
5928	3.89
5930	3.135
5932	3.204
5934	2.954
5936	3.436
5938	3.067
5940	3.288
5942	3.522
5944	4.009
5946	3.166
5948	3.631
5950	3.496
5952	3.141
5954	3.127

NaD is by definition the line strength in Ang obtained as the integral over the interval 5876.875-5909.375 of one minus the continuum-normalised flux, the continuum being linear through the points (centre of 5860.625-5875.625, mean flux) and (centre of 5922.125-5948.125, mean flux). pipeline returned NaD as 6.0 Ang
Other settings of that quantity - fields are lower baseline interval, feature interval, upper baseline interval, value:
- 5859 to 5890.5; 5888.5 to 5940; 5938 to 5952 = 5.1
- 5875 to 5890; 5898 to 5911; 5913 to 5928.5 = 0.6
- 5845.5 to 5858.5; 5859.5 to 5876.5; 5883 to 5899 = -2.9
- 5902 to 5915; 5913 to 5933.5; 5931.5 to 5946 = 0.0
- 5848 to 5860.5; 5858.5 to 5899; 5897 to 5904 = -1.8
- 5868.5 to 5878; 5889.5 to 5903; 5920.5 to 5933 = 3.6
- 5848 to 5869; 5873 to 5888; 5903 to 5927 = 0.4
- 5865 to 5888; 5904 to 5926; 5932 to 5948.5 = 0.8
